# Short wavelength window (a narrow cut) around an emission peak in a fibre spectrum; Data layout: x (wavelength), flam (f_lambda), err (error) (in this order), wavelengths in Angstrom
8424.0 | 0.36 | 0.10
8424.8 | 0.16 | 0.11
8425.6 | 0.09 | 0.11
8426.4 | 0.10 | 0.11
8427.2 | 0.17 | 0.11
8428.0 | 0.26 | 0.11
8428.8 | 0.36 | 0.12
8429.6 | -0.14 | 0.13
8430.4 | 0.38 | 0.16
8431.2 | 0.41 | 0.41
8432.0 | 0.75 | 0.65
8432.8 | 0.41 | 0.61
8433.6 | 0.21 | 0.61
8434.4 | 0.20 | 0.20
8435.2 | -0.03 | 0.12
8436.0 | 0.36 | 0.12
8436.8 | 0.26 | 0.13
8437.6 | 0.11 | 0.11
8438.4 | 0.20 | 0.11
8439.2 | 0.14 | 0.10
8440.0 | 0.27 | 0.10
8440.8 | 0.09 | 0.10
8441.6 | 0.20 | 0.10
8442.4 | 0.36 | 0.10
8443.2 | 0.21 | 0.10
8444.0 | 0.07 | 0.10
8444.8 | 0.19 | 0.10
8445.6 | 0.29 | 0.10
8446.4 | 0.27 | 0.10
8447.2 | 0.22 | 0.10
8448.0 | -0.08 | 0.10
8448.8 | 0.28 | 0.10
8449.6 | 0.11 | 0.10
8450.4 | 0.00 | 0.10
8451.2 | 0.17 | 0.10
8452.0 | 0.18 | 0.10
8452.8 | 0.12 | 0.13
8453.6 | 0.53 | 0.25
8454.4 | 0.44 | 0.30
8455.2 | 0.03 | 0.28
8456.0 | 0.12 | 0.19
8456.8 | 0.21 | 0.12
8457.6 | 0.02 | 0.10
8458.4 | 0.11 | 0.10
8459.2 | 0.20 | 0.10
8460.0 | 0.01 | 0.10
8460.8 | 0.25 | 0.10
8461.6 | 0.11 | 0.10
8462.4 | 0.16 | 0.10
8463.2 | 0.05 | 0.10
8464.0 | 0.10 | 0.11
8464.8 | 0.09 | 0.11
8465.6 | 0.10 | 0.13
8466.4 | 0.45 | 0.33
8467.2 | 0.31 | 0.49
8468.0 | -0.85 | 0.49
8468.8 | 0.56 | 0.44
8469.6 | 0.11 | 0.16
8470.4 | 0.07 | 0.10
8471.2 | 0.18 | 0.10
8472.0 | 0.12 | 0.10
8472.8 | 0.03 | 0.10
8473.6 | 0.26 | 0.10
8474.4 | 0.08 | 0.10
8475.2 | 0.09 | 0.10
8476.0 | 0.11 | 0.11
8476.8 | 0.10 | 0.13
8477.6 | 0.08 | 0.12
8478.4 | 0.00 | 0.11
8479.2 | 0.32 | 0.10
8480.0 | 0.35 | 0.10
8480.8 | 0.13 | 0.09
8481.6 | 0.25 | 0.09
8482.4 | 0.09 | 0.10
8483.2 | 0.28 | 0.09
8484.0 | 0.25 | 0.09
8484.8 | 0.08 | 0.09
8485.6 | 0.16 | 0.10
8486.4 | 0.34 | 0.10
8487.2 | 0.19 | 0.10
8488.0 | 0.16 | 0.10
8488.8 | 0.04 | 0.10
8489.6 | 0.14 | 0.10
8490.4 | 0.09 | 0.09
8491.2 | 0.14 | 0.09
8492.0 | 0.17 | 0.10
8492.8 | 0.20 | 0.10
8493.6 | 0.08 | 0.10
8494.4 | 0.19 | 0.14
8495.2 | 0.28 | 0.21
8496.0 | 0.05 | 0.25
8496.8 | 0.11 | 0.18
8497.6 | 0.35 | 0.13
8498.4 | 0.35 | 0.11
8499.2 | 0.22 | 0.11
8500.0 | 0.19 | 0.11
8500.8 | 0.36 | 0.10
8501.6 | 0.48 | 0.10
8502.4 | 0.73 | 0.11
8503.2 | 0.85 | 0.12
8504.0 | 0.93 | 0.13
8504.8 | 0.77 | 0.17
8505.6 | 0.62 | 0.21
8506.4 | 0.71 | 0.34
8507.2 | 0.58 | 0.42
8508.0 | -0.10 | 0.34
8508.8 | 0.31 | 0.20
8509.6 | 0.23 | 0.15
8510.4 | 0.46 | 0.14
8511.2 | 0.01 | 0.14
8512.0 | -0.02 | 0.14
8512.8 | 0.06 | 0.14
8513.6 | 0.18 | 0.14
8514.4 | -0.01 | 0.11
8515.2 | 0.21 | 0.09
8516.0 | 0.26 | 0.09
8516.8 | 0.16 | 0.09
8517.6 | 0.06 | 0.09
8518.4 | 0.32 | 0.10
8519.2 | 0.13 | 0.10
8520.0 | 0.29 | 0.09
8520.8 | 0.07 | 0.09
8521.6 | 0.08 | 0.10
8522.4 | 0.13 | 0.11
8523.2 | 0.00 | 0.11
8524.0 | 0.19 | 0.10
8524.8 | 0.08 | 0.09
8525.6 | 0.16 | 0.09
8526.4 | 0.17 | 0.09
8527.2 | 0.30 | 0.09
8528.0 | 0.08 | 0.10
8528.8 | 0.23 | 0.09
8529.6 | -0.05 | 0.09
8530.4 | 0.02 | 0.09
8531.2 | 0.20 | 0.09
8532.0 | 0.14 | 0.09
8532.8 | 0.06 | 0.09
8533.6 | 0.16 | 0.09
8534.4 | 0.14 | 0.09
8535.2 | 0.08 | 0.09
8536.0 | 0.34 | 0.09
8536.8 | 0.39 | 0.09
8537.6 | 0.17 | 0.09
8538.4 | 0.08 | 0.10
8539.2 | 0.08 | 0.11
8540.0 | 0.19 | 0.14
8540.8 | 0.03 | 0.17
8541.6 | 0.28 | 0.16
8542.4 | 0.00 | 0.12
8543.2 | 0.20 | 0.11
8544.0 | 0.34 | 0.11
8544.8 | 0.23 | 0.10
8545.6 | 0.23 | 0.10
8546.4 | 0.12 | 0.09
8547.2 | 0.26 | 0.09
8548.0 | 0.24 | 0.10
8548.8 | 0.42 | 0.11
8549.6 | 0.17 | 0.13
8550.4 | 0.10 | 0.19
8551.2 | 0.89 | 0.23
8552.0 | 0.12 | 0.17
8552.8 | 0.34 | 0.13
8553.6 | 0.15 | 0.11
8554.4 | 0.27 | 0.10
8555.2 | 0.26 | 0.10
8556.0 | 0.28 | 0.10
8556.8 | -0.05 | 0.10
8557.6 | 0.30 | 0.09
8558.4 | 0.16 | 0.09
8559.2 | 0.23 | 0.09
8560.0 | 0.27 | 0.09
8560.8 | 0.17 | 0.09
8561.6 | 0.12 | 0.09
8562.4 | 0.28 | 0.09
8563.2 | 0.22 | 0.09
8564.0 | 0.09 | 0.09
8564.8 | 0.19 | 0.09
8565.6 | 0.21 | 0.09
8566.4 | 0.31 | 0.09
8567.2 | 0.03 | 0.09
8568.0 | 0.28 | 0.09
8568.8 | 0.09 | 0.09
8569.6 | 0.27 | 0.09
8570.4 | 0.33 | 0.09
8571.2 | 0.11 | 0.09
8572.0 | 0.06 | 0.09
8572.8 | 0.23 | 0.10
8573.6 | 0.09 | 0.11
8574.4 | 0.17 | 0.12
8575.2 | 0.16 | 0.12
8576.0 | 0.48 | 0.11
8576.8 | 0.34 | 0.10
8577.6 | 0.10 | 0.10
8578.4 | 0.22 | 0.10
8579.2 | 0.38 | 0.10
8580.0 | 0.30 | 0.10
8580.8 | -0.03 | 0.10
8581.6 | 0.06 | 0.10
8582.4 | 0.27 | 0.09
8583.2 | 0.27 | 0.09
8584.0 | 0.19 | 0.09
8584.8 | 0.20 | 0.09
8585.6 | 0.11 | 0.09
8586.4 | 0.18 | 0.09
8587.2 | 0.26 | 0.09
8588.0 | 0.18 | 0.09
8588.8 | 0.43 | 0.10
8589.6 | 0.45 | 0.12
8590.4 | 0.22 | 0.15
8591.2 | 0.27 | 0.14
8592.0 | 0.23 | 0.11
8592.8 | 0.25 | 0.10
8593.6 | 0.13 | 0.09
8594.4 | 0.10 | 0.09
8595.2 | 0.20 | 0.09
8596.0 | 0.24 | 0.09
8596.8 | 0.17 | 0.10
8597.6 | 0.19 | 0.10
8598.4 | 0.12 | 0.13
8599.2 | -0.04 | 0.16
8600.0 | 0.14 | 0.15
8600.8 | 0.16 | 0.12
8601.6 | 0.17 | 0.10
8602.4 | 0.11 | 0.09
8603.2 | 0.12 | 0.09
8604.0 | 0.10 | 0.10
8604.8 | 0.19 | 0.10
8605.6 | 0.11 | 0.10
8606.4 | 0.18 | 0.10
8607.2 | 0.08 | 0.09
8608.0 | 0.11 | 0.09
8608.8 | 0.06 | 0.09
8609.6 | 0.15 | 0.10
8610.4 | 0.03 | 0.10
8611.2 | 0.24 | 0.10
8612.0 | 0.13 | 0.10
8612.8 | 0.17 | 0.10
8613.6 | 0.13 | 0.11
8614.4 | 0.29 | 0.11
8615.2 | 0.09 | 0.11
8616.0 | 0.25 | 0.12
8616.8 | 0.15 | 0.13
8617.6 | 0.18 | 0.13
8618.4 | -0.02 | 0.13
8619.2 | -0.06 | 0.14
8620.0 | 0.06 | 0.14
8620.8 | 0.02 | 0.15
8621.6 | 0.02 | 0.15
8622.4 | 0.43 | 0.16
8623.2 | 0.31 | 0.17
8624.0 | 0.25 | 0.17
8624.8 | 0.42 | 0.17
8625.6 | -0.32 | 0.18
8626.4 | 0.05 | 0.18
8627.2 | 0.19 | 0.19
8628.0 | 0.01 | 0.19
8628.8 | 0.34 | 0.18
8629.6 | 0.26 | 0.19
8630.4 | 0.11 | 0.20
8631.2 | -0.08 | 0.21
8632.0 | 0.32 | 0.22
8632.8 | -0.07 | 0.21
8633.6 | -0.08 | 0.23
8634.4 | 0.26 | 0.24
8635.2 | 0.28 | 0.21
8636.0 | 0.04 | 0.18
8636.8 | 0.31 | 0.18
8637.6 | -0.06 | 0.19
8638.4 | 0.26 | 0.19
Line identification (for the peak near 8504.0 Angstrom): H-gamma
